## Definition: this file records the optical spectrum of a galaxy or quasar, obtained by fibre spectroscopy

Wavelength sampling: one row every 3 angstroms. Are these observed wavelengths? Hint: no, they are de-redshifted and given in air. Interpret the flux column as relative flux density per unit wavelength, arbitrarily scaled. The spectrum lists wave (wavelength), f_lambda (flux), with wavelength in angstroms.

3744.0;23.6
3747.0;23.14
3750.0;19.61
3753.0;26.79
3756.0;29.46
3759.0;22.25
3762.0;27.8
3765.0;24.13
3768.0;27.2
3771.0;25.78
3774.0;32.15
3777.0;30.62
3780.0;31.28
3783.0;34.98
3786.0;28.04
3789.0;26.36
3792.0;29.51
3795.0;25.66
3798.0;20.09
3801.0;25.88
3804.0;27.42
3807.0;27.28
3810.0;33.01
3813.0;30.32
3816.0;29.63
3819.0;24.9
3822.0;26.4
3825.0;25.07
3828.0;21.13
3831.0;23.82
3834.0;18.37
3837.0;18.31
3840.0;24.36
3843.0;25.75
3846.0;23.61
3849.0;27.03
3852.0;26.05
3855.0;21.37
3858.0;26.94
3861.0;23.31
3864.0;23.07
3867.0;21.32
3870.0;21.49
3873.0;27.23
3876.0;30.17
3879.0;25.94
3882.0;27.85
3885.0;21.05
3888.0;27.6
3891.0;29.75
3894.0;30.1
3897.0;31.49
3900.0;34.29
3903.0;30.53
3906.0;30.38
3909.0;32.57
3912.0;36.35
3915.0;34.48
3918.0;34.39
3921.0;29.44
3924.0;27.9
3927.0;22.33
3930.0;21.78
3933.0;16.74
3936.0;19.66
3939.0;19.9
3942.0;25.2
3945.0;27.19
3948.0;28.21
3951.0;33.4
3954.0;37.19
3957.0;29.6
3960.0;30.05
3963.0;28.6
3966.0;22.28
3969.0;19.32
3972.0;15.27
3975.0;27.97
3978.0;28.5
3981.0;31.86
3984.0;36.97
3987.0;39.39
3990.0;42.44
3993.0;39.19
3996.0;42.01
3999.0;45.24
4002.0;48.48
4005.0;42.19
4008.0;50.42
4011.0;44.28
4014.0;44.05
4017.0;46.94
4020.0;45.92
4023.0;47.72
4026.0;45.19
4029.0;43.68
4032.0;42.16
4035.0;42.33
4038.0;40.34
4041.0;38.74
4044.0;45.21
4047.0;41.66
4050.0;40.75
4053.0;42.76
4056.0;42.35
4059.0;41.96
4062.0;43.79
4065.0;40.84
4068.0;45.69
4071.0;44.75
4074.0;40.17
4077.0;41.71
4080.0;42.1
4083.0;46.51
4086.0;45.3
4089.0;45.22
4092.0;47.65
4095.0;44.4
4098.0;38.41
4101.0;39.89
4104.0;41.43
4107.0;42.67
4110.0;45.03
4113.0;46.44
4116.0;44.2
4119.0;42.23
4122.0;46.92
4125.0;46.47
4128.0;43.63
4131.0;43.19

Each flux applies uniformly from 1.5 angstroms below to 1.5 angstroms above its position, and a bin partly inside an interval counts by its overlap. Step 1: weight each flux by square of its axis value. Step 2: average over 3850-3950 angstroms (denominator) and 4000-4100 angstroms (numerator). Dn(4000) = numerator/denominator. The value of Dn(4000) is 1.8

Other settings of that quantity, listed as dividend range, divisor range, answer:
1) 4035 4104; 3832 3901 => 1.86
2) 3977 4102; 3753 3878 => 1.84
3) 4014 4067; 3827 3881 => 1.98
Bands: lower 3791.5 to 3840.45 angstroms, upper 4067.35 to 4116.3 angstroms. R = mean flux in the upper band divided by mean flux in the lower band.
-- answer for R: 1.72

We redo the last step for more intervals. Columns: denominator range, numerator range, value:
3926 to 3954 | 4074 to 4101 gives 1.77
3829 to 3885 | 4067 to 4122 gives 1.81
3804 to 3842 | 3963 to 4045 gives 1.54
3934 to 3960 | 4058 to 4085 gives 1.57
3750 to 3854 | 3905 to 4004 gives 1.16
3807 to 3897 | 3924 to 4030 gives 1.33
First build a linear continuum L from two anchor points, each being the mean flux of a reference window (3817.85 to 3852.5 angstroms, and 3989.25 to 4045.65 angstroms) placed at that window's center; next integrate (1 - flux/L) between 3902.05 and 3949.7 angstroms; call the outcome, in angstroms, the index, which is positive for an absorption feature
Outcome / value 8.8 angstroms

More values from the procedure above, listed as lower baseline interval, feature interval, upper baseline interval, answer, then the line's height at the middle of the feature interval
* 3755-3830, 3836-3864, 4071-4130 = 5.8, 30.5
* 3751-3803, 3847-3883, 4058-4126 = 7.8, 32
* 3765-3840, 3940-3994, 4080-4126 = 9.4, 36.2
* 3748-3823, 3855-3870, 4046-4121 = 3.9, 31.5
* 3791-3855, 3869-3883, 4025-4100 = 1.2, 29.2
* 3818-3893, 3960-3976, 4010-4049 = 5.9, 36.9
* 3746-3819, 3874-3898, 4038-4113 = 3.6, 32.9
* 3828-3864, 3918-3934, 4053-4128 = 2.7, 30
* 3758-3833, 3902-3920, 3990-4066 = 1.1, 35.3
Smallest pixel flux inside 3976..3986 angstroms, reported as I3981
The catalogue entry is 28.5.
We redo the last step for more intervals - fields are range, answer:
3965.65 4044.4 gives 15.27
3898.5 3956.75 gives 16.74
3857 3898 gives 21.05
